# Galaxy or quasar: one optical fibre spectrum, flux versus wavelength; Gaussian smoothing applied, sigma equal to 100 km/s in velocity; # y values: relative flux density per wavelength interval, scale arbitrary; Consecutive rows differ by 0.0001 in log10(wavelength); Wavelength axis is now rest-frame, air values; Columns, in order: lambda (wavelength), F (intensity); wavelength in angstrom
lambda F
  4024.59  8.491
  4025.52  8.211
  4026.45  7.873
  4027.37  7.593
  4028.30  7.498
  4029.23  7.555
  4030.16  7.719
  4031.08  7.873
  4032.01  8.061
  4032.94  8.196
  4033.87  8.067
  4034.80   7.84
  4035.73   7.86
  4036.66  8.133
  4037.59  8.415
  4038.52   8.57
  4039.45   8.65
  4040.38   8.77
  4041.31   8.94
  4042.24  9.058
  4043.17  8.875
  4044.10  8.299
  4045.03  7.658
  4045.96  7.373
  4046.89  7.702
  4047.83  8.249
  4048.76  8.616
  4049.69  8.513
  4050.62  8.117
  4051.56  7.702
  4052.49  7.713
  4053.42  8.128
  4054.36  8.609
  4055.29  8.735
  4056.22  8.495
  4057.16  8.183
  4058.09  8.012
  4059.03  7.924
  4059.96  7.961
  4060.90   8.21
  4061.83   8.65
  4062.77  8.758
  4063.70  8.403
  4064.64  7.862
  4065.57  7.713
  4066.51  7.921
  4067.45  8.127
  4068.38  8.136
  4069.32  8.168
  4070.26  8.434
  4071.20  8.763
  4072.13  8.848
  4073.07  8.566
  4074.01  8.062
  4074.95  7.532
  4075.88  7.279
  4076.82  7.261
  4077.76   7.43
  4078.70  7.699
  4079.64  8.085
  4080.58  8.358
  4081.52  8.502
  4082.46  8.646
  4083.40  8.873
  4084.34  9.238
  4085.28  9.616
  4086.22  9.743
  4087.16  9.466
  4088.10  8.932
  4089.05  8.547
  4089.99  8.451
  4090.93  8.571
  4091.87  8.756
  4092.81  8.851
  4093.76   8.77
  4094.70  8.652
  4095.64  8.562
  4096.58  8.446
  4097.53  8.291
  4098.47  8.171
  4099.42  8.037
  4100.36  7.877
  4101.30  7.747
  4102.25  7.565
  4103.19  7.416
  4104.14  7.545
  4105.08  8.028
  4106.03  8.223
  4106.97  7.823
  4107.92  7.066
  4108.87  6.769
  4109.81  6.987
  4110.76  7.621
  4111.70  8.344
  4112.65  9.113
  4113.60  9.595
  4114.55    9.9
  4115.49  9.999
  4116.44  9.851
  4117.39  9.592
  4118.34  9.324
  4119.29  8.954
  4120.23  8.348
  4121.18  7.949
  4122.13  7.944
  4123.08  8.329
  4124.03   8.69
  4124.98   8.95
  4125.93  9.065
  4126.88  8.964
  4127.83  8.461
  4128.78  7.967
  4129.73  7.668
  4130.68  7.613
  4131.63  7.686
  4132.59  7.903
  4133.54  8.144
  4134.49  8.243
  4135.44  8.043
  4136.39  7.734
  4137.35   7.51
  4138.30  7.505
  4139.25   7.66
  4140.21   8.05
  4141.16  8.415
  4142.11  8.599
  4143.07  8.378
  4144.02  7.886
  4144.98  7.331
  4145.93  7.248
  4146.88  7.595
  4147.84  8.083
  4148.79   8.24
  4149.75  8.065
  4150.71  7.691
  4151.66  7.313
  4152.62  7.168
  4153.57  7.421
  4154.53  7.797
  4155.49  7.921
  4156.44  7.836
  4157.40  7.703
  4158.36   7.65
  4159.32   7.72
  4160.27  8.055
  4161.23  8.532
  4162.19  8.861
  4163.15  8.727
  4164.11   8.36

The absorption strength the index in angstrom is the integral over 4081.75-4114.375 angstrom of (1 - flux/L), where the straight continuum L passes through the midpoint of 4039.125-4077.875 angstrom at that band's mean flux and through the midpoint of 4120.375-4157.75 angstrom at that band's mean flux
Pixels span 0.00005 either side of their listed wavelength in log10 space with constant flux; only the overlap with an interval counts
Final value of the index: -1.15 angstrom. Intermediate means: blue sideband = 8.21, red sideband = 7.97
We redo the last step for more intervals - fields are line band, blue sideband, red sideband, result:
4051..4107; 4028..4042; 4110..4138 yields 0.3 angstrom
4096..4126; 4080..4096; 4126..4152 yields 0.3 angstrom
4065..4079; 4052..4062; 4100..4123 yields 0.4 angstrom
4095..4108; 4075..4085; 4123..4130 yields 0.6 angstrom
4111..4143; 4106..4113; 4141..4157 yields -3.0 angstrom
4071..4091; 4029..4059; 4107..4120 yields 0.0 angstrom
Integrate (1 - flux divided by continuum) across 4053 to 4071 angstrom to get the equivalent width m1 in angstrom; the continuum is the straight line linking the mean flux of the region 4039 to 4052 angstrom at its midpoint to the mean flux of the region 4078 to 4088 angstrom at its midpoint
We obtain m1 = 0.6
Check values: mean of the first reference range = 8.32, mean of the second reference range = 8.8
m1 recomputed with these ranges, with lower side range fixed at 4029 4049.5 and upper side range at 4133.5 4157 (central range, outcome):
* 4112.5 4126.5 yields -2.0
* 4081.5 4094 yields -1.4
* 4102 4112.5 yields 0.4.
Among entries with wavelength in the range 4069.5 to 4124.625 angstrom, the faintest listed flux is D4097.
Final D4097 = 6.769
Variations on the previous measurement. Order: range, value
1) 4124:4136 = 7.613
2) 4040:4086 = 7.261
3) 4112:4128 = 7.944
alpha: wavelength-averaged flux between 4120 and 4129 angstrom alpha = 8.48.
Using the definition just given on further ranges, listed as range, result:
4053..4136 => 8.35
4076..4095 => 8.59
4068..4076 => 8.24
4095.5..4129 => 8.38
